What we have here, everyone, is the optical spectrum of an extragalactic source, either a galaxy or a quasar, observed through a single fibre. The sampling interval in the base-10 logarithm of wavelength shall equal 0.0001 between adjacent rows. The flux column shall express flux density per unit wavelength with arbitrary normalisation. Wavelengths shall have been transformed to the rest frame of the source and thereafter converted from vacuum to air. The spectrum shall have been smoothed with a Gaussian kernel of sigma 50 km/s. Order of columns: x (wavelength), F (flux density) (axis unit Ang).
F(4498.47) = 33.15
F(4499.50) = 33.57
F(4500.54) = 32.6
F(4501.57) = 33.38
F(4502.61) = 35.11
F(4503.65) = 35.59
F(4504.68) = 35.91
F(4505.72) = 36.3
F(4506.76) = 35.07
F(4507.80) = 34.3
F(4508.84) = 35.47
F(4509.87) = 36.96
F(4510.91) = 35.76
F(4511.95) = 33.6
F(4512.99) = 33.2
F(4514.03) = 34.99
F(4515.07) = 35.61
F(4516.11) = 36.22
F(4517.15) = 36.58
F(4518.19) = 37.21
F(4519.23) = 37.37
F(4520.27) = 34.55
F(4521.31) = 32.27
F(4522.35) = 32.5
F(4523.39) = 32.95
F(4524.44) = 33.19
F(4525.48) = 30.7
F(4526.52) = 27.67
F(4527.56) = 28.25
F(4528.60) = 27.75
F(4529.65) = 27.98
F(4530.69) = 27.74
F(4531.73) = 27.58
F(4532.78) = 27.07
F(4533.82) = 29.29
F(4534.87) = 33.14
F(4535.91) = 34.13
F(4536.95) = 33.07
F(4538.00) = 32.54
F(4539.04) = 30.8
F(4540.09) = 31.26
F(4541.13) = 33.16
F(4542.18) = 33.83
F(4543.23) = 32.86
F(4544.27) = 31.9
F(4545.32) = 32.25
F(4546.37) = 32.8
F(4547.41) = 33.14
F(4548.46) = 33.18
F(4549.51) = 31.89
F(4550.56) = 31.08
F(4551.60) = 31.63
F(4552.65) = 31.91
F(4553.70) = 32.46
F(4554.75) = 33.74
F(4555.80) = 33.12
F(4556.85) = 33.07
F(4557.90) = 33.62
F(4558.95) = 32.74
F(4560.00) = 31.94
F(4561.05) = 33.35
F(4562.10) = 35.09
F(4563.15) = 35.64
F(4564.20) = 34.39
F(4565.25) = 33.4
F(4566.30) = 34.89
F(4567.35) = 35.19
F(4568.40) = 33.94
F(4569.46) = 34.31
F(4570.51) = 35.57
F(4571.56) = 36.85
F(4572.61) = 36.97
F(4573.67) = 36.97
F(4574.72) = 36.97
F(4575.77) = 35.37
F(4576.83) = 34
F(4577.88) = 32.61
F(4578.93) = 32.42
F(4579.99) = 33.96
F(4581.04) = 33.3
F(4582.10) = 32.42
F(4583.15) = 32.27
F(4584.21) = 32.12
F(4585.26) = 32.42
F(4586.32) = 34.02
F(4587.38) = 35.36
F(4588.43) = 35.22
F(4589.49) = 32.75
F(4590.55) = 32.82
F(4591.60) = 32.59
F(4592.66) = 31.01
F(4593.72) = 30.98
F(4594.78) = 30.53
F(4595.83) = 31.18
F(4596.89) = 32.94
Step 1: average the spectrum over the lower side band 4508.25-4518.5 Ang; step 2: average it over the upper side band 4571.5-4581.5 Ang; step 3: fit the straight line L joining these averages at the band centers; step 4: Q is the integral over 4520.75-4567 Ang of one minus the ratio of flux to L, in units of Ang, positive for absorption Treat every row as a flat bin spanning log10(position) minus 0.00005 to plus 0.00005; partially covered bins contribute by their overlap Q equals 4.2 Ang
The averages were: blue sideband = 35.5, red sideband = 34.9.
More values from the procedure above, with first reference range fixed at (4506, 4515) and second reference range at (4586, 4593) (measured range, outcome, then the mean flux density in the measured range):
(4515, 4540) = 2.0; 31.8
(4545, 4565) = 0.6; 33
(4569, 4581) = -0.5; 35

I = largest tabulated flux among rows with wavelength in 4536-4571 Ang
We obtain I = 35.64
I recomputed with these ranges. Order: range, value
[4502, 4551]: 37.37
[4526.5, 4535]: 33.14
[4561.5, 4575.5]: 36.97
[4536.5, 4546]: 33.83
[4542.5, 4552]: 33.18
